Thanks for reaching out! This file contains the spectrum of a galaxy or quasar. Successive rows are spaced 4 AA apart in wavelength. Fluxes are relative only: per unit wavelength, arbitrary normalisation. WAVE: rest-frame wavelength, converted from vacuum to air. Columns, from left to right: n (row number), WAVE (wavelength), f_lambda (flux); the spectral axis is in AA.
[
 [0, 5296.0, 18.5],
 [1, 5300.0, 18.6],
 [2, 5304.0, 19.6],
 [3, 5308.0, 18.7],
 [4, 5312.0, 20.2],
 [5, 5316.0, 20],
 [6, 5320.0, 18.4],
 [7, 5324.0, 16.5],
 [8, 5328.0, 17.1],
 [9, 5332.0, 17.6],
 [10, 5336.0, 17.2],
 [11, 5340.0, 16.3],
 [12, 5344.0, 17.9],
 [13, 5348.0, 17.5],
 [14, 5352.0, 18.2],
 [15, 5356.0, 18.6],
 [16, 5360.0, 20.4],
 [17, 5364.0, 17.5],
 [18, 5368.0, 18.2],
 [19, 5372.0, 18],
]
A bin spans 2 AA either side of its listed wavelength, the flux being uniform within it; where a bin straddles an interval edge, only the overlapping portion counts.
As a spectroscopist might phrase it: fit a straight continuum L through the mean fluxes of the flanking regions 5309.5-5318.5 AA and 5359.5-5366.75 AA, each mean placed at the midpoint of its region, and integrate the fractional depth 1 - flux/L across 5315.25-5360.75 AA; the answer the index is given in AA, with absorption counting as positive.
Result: 3.3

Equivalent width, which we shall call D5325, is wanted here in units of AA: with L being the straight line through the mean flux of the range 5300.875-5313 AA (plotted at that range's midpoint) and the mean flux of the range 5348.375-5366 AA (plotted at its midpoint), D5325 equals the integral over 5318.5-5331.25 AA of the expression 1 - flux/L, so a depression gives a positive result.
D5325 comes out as 1.2 AA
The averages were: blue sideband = 19.4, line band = 17.3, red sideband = 18.6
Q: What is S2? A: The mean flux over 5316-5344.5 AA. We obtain 17.4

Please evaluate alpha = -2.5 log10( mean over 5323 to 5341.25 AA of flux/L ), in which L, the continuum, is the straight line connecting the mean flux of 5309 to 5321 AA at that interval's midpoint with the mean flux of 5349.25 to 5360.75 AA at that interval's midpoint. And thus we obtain 0.14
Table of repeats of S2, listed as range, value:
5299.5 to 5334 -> 18.5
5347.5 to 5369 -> 18.5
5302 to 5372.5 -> 18.2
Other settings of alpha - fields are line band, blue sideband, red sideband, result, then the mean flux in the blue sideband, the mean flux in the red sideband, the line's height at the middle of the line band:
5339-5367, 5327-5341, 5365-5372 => -0.03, 17.1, 18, 17.6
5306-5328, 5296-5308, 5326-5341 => -0.03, 18.9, 17.1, 18.1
